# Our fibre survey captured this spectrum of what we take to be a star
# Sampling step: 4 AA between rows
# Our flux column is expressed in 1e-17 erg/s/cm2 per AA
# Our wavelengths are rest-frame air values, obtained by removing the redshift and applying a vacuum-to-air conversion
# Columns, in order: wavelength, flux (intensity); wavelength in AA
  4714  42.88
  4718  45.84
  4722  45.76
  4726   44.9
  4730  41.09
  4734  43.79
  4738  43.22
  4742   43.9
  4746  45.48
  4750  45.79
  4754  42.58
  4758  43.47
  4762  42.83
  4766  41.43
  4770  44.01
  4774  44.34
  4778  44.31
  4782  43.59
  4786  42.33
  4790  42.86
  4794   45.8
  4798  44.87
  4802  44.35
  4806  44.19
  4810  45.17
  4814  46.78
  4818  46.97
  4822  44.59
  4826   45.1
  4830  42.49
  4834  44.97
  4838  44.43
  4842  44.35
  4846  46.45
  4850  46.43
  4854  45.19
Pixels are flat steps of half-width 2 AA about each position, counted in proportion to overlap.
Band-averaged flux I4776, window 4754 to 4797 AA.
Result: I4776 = 43.5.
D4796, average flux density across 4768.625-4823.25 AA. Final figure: 44.6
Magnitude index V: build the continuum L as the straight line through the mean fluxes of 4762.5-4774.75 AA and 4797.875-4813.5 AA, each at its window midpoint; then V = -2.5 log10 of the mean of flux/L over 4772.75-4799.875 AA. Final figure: 0.00 mag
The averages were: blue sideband 43.1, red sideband 44.8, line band 44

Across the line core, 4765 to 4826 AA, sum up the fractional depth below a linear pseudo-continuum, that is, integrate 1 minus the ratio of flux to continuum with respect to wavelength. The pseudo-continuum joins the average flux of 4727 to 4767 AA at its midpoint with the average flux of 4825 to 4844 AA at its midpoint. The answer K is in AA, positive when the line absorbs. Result -0.79 AA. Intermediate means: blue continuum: 43.4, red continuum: 44.2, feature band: 44.4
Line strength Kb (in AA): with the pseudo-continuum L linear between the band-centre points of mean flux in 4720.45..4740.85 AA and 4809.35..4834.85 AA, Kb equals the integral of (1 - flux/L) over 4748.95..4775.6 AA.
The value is 0.5 AA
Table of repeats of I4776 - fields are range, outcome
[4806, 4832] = 45.1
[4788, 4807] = 44.4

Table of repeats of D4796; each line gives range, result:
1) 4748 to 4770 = 43.3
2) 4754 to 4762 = 43.1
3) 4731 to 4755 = 44.1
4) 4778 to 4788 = 43.2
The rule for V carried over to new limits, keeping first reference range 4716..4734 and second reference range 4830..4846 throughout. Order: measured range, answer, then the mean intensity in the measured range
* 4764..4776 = 0.03 mag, 43.3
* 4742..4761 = 0.00 mag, 44.2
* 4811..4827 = -0.03 mag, 45.9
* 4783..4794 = 0.03 mag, 43.3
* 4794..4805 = -0.01 mag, 44.8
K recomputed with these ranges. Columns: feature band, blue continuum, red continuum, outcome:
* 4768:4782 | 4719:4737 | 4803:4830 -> 0.2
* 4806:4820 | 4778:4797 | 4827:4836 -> -0.7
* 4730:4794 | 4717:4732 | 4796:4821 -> 1.7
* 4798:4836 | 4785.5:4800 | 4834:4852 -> -0.2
